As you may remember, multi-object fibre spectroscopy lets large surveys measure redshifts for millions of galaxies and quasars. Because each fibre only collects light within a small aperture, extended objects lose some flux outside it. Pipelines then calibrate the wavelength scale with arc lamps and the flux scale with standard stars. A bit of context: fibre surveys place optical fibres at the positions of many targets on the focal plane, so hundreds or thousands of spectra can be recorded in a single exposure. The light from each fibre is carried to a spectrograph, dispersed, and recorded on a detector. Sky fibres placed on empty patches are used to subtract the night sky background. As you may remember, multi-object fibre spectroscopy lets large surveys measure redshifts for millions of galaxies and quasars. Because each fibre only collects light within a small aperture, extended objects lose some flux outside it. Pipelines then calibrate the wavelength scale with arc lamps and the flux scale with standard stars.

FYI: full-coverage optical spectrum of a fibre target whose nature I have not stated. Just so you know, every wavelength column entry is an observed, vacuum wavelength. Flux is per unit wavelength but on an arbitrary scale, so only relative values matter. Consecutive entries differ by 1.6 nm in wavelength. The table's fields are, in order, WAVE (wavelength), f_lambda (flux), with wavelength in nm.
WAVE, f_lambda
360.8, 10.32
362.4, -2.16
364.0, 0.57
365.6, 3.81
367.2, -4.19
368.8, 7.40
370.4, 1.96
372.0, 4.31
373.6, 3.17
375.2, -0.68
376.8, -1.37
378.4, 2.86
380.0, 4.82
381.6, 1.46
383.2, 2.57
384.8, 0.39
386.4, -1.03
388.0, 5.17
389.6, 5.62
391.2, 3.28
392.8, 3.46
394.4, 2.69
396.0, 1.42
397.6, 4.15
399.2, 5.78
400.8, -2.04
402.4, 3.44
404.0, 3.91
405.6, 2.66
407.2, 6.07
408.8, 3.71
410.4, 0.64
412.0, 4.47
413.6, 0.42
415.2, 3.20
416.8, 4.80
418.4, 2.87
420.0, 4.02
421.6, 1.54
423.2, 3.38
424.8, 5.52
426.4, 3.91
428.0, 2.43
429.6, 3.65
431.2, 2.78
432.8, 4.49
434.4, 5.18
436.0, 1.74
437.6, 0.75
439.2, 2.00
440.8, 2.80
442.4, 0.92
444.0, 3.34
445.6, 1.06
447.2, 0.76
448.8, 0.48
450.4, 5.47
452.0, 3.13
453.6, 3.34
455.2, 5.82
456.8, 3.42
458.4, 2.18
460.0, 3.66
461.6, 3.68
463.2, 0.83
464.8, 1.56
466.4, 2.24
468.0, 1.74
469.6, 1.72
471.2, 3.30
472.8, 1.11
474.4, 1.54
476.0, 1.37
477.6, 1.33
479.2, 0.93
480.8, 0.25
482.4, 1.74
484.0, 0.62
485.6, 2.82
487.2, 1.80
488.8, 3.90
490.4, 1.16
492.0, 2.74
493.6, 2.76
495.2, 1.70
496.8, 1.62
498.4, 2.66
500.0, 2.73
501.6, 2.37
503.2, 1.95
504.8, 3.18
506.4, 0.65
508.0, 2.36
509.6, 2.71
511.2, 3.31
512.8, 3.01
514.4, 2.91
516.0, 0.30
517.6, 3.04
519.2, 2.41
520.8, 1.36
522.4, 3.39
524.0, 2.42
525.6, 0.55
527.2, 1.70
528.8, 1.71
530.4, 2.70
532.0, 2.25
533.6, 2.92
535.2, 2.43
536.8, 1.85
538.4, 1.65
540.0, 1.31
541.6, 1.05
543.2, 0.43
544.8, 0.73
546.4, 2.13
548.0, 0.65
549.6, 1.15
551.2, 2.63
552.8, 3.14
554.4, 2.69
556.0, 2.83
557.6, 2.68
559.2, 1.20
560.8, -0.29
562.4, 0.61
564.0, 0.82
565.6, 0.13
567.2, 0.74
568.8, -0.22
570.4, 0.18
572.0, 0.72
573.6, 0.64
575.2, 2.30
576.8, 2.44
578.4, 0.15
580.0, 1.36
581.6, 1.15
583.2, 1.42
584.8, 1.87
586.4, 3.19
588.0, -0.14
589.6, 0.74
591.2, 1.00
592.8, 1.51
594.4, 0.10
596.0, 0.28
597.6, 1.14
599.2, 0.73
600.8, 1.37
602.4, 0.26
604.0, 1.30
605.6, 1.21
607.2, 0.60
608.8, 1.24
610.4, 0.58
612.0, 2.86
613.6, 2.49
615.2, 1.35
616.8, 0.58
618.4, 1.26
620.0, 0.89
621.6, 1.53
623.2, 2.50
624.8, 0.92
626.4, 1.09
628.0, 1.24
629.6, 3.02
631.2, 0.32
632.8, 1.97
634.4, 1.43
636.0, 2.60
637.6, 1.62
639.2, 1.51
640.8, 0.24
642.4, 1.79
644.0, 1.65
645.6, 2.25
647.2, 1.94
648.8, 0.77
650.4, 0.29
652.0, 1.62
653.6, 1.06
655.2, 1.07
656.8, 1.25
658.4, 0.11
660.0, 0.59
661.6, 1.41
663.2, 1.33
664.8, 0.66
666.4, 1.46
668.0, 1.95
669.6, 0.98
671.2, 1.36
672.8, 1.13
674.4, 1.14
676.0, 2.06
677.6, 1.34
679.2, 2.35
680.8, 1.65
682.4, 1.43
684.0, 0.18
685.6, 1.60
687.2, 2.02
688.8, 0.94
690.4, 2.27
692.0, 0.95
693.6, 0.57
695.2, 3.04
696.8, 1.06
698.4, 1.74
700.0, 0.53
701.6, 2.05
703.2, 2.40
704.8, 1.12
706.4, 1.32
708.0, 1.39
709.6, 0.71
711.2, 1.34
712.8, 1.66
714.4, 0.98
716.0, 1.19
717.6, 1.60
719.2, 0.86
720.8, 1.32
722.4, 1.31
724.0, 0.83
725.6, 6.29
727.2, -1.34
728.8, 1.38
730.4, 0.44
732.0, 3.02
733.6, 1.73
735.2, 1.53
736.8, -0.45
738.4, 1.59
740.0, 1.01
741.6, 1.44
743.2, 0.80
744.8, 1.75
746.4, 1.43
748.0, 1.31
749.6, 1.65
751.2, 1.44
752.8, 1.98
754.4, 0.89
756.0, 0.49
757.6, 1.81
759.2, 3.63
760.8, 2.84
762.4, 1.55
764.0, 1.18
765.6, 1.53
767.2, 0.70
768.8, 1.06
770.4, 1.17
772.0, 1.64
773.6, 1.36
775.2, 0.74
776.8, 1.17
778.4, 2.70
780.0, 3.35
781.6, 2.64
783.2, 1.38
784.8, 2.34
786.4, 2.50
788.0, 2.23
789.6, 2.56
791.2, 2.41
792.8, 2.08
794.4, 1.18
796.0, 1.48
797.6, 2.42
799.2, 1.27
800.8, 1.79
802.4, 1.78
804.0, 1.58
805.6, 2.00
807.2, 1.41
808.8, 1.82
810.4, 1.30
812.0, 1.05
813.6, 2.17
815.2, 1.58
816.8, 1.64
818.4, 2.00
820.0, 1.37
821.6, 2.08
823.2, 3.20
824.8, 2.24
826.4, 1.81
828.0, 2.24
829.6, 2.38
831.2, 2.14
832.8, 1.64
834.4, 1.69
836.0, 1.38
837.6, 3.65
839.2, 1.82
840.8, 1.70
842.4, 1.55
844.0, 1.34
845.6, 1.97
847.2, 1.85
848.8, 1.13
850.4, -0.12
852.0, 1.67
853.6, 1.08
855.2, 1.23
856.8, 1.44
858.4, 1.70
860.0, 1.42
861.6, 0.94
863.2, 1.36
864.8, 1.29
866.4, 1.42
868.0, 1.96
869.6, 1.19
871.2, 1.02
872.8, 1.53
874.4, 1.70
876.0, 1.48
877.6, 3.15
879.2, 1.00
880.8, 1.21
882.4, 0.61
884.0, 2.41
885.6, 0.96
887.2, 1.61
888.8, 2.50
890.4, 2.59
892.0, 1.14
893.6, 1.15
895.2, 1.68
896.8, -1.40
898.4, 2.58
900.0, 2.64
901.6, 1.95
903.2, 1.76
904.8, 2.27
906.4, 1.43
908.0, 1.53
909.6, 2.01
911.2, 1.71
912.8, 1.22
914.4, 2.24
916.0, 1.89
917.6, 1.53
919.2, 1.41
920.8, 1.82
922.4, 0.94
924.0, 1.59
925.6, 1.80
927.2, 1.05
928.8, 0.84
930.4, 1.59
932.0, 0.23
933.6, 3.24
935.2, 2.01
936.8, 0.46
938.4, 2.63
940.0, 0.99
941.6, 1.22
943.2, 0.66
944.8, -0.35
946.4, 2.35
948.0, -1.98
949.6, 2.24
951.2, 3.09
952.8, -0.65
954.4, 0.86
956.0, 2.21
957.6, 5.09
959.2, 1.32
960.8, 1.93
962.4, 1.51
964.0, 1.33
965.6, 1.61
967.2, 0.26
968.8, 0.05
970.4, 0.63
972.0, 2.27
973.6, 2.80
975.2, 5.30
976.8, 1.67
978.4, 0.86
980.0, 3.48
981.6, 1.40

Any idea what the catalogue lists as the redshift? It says 0.946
